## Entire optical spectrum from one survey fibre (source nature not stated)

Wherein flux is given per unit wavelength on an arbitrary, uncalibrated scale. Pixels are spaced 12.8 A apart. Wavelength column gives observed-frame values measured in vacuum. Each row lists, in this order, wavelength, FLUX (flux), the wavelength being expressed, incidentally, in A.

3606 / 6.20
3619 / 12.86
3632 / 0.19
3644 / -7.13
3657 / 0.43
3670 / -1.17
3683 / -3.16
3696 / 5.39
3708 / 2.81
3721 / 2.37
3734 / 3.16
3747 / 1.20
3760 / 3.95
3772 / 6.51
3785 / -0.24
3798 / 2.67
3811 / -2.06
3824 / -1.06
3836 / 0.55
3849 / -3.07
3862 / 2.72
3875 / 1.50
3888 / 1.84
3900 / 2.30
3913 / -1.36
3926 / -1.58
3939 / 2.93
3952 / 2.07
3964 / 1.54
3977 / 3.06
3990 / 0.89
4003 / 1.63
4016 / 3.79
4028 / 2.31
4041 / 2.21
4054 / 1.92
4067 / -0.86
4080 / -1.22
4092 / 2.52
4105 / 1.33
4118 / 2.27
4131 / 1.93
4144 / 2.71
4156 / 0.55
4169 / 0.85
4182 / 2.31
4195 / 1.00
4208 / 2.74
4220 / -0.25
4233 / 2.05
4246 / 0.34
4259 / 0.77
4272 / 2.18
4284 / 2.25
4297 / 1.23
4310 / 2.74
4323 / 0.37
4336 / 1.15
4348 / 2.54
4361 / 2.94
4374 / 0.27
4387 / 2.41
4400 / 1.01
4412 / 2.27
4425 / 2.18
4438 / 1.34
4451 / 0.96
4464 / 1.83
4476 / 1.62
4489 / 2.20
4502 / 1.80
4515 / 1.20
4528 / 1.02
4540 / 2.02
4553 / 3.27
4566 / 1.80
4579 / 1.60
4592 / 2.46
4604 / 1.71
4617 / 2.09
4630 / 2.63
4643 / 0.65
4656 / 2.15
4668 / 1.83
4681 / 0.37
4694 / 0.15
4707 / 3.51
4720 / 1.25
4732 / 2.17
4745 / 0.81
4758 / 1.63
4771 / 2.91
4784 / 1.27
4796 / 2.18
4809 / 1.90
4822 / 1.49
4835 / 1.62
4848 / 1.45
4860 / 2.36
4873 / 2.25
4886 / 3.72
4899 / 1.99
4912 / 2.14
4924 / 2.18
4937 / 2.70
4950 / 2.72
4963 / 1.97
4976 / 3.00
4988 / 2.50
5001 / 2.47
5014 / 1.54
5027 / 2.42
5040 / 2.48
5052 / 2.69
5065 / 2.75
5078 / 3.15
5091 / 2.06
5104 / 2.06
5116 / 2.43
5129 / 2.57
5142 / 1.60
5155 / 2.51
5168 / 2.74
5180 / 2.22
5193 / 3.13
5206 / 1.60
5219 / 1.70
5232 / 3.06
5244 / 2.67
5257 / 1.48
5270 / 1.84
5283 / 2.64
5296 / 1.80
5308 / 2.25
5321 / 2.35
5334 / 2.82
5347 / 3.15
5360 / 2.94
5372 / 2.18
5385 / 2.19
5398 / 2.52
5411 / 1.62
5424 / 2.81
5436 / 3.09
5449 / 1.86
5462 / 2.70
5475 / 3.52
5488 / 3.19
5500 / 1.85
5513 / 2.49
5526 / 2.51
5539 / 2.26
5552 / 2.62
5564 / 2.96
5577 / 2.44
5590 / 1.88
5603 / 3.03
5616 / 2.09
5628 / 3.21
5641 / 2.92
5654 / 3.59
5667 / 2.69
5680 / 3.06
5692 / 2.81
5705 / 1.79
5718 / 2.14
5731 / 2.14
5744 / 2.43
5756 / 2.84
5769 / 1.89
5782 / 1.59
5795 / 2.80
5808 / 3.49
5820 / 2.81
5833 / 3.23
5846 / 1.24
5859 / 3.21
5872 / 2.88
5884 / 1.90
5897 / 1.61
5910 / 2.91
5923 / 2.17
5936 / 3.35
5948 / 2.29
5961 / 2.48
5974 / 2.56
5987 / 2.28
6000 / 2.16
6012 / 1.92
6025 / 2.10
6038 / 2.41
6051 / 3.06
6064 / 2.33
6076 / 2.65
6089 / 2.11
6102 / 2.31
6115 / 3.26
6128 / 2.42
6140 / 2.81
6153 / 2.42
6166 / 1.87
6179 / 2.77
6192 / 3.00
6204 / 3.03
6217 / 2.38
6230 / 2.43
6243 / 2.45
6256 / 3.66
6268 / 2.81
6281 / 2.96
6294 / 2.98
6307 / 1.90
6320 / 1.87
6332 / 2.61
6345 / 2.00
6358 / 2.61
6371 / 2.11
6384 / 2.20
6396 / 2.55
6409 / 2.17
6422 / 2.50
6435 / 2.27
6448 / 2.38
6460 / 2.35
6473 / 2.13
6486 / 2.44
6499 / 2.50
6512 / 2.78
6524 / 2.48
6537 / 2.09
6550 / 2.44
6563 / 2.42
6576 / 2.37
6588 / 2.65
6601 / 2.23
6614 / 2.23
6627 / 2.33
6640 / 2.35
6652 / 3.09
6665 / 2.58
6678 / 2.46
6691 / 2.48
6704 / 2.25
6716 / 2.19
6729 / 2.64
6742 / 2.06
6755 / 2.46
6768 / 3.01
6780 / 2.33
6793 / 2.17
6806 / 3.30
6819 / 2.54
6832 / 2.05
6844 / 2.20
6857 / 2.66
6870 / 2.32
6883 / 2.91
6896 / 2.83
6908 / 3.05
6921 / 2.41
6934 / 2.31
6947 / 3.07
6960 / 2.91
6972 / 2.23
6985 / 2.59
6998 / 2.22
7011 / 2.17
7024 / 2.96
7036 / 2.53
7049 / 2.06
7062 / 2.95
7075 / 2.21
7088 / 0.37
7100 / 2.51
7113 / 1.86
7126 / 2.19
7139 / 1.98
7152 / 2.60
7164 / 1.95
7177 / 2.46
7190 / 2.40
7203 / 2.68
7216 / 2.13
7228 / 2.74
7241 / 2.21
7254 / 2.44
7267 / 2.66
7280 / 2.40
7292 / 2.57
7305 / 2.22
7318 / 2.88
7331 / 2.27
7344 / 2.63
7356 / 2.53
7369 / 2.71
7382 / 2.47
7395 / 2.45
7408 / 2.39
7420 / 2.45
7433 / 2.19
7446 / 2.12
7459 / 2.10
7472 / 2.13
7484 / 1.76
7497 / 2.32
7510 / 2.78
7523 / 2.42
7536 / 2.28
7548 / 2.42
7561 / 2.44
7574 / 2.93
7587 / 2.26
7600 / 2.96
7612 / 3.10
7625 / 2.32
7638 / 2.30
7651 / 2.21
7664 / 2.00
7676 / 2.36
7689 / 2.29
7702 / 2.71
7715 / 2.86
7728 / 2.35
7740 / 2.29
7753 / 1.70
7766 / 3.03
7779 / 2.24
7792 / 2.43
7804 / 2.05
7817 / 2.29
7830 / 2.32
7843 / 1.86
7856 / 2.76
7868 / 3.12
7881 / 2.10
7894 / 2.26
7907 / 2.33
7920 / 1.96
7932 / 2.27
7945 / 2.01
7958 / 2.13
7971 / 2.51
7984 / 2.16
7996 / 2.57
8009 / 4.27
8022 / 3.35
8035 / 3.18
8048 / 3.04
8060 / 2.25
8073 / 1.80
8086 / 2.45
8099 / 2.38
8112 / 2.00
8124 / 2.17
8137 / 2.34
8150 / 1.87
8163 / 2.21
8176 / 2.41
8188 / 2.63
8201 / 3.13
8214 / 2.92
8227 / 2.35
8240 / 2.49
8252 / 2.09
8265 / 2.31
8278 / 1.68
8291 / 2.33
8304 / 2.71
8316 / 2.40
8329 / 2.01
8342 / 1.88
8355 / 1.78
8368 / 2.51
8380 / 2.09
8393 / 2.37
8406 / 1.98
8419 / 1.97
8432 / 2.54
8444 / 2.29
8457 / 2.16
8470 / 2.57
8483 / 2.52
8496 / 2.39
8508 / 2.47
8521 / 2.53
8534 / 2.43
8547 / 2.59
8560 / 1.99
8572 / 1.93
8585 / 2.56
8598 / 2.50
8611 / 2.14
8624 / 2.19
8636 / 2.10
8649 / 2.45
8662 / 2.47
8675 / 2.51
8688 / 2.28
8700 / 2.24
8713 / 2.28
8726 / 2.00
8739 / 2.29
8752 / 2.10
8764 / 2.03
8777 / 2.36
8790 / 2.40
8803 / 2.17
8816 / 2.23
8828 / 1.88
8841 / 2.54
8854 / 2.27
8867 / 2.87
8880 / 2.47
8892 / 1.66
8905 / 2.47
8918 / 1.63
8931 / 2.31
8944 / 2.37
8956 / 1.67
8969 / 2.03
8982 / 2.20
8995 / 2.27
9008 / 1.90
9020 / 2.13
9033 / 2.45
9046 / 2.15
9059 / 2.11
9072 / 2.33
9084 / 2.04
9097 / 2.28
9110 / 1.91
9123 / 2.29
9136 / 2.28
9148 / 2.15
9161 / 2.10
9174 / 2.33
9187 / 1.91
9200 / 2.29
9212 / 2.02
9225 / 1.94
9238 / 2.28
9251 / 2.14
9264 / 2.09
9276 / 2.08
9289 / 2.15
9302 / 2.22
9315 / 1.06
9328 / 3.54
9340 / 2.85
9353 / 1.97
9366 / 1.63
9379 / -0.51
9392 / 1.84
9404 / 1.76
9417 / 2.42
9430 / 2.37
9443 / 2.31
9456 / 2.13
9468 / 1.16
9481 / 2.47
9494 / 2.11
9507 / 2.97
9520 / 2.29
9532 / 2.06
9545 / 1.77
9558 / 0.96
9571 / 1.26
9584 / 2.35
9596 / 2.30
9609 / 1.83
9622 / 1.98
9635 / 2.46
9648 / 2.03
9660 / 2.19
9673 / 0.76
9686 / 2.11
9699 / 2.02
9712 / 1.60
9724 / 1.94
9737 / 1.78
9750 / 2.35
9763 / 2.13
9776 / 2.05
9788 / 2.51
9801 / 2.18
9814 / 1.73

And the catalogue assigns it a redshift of 0.221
